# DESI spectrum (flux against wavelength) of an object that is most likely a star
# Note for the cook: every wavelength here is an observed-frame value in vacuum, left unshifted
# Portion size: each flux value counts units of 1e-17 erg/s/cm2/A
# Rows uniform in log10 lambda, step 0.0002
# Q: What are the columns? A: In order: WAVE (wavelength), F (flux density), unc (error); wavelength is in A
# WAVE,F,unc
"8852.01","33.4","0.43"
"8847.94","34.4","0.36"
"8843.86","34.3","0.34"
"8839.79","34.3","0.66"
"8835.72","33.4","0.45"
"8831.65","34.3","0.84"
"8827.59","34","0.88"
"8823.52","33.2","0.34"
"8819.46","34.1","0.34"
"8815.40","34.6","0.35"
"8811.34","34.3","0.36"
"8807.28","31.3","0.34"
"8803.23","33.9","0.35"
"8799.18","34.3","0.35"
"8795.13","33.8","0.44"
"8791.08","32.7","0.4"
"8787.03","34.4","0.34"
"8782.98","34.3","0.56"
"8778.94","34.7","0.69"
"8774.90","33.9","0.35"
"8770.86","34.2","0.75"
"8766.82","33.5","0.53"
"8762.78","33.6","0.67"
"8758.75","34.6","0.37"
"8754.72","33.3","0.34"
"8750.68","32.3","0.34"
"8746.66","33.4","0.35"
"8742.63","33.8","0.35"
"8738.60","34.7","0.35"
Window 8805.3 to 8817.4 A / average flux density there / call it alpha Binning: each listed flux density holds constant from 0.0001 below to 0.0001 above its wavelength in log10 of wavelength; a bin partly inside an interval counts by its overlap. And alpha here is 33.4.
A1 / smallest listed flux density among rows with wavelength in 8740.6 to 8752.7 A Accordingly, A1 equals 32.3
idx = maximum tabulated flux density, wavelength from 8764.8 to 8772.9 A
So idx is 34.2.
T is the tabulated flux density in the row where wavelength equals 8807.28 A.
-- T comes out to 31.3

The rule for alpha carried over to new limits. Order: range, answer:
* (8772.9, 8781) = 34.3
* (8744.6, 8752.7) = 32.9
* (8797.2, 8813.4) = 33.5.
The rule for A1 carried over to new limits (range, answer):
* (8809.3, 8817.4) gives 34.3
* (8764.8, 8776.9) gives 33.5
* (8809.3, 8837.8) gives 33.2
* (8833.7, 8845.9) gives 33.4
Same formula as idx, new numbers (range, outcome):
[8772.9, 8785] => 34.7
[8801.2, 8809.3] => 33.9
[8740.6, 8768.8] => 34.6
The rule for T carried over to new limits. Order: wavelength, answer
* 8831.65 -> 34.3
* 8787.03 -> 34.4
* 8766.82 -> 33.5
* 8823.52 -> 33.2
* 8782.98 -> 34.3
